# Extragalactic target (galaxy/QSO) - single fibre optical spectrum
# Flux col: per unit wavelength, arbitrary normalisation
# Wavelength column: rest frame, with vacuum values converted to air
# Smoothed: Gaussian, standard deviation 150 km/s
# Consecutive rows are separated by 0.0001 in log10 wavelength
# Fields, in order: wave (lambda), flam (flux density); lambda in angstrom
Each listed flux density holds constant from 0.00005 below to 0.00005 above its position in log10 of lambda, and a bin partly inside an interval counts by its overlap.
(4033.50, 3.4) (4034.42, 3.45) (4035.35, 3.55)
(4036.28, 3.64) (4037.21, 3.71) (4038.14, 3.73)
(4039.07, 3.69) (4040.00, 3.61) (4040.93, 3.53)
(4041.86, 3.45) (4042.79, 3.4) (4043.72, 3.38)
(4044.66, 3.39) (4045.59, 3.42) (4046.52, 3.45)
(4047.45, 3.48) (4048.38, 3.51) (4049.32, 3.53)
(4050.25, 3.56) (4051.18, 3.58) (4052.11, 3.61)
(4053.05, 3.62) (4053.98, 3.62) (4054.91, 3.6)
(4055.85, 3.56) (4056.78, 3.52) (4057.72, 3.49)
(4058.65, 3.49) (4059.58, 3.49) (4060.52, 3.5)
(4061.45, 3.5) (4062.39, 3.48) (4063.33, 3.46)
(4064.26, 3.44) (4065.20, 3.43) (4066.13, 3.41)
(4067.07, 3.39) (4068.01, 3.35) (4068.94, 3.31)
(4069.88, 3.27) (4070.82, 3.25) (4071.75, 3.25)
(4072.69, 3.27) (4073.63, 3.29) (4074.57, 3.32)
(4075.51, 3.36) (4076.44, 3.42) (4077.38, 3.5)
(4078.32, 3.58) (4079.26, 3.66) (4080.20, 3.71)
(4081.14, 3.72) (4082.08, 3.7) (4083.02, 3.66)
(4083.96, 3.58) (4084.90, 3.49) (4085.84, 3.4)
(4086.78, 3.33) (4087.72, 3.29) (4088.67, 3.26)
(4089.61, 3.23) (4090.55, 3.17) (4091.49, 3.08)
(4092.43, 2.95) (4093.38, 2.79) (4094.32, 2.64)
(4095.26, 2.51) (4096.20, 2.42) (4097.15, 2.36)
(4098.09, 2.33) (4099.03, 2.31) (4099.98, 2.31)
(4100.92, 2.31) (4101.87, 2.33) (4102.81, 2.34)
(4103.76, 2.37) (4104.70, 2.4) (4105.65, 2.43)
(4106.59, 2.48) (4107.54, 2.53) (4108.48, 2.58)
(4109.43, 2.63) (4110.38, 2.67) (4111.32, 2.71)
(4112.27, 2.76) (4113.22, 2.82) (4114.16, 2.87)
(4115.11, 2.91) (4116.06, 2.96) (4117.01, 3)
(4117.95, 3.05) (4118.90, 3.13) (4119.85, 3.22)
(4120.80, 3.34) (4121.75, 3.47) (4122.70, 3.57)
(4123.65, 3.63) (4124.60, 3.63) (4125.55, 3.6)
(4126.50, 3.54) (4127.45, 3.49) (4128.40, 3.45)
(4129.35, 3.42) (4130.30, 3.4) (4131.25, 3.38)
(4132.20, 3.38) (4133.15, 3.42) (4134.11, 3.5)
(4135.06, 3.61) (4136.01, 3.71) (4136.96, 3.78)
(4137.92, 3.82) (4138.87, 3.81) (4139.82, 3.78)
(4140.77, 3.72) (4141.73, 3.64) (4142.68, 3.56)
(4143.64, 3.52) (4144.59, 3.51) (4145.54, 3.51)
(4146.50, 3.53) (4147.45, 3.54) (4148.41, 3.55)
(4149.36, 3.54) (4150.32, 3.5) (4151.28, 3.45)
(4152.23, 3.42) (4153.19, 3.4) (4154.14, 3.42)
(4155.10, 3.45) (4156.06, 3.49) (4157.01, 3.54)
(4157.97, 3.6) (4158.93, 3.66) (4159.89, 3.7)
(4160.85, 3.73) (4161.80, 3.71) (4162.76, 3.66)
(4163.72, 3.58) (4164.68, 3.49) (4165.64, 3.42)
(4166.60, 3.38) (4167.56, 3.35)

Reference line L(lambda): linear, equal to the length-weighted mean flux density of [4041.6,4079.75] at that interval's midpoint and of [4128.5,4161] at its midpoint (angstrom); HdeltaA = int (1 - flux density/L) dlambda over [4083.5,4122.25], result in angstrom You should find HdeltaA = 7.53 angstrom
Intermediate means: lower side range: 3.45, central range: 2.82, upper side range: 3.56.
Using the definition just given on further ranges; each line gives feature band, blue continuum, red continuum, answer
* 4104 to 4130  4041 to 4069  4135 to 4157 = 3.7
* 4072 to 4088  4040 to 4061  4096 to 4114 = -2.9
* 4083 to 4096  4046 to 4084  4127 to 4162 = 1.4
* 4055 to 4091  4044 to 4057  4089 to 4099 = -3.8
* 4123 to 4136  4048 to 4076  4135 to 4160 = 0.2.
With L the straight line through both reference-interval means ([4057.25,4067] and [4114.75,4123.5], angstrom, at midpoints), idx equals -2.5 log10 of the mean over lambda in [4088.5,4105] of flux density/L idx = 0.258 mag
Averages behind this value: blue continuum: 3.47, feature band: 2.61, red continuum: 3.2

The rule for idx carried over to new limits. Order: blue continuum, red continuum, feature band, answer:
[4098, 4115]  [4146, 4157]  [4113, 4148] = -0.14 mag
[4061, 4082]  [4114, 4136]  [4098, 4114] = 0.33 mag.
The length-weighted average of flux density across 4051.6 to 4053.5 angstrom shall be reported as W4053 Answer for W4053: 3.61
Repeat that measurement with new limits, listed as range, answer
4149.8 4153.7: 3.44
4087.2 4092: 3.21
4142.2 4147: 3.53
